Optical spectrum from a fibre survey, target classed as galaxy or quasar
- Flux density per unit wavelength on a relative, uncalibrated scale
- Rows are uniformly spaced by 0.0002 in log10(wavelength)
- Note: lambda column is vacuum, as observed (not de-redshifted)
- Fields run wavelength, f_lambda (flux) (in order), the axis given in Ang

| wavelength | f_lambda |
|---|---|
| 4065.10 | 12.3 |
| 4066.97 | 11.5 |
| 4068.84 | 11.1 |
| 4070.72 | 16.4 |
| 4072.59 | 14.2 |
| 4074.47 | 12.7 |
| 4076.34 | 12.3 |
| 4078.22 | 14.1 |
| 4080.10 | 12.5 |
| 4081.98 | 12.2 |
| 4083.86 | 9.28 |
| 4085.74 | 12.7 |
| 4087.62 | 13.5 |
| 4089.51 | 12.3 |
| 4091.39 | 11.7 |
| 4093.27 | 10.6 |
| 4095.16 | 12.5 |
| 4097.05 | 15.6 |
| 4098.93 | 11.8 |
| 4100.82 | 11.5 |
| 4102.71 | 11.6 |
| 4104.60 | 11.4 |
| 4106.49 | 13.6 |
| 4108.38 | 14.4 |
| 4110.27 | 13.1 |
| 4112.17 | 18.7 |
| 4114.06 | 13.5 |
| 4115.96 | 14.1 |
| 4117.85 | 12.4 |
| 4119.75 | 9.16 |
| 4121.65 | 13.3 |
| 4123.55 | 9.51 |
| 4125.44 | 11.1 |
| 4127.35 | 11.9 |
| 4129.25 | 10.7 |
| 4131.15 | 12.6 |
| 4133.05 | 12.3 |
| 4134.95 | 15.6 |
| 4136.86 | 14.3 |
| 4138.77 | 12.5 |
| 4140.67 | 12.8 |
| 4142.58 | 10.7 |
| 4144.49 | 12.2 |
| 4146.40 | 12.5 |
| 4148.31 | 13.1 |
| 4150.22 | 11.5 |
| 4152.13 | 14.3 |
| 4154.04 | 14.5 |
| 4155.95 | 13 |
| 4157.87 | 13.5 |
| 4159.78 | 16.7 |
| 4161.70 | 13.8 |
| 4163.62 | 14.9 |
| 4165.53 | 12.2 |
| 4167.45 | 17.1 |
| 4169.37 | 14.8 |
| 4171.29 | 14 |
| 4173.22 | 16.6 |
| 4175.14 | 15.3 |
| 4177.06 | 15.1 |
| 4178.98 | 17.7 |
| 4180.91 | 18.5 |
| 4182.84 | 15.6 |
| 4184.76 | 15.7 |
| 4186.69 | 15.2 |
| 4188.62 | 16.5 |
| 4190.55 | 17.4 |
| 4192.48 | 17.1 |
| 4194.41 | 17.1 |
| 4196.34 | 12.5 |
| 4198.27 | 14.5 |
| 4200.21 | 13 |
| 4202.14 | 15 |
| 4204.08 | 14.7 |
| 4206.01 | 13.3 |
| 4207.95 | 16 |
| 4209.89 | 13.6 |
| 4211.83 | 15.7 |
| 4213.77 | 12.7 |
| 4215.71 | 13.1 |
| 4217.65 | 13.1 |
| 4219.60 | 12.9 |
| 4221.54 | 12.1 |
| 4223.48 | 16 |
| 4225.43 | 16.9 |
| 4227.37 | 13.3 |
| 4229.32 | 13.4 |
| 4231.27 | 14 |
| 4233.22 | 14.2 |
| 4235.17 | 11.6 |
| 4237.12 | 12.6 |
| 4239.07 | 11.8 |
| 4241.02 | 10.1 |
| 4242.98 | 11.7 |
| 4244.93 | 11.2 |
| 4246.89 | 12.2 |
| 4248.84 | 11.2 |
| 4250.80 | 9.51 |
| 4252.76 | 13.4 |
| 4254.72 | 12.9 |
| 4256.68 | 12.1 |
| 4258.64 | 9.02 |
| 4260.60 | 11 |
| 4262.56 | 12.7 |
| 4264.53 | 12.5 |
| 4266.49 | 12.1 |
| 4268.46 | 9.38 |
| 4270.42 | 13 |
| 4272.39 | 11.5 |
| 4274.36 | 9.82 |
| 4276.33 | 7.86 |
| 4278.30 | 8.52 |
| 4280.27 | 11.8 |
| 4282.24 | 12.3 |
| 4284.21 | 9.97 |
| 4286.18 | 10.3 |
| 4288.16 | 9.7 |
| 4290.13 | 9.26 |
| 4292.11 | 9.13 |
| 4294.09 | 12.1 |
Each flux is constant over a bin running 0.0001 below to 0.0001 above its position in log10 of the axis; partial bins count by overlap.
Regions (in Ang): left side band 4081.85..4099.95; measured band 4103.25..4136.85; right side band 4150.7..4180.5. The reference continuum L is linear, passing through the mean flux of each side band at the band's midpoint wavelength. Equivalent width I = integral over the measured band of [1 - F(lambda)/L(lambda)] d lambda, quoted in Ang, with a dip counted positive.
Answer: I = 1.1 Ang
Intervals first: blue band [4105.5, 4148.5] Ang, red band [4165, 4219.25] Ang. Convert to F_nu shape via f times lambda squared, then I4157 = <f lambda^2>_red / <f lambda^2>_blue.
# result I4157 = 1.2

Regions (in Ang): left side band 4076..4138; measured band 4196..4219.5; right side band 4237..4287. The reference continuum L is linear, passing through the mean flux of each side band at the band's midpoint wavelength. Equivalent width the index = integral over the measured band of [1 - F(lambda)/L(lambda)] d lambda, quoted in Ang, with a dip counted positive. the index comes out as -4.58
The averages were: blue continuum 12.6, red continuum 11.2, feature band 13.9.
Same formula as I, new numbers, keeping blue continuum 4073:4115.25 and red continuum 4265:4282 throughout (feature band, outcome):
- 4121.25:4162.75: -2.1 Ang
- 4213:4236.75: -5.0 Ang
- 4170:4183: -4.7 Ang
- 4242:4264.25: -1.4 Ang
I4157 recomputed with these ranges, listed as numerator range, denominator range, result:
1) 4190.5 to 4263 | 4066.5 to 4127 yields 1.11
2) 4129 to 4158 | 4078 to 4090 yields 1.08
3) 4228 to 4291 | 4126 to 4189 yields 0.84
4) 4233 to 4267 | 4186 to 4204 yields 0.78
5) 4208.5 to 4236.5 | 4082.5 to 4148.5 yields 1.16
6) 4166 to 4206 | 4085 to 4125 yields 1.28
